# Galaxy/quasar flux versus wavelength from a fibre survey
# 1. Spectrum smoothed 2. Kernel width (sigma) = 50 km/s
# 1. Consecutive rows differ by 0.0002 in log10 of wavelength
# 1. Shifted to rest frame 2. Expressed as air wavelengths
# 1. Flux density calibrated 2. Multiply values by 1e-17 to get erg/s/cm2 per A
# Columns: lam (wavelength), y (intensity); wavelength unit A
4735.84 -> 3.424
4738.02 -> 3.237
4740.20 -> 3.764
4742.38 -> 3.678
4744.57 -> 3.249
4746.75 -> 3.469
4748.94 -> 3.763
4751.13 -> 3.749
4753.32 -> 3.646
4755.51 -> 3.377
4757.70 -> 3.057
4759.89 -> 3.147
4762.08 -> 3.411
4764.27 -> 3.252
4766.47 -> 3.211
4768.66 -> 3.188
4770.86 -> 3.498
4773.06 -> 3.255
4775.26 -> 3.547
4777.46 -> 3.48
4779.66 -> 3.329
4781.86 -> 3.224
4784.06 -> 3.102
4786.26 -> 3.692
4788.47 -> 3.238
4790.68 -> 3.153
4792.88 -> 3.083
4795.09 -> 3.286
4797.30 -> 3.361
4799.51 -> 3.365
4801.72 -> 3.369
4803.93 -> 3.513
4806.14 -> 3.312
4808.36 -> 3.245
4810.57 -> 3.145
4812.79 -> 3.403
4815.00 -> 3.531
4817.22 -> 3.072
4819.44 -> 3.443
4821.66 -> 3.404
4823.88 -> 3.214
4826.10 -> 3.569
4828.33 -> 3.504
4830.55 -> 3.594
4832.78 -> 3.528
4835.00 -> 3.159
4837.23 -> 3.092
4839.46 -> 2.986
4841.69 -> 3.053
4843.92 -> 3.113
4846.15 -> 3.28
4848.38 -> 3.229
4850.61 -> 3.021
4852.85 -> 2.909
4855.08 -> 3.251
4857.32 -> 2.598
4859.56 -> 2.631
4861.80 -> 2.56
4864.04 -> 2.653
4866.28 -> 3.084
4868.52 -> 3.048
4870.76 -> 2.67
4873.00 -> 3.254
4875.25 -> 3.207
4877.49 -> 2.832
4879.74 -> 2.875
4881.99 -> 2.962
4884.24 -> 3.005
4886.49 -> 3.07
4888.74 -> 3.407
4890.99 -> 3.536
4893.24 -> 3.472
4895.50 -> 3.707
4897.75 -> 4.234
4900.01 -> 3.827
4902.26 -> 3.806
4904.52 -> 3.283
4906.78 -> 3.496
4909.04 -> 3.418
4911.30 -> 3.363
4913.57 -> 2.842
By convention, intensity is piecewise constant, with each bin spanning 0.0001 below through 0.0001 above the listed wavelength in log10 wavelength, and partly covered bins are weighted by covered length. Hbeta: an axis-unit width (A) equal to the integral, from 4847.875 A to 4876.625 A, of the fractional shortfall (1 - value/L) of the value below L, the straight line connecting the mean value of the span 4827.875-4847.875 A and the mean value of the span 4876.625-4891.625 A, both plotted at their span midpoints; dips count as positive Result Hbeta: 2.2 A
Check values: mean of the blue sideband 3.25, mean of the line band 2.93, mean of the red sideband 3.09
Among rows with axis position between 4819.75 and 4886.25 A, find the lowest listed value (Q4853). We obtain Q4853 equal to 2.56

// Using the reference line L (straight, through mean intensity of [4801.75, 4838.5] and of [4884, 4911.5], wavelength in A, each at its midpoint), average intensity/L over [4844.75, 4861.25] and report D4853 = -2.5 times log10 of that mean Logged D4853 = 0.15 mag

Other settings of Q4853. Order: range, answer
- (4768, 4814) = 3.083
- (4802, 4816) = 3.145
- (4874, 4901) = 2.832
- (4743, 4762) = 3.057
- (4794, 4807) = 3.286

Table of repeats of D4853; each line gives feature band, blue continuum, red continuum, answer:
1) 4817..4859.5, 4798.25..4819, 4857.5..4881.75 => -0.030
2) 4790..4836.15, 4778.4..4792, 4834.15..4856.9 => -0.050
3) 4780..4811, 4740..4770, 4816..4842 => 0.020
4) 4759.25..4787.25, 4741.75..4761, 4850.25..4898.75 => 0.017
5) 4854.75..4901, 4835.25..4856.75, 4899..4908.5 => 0.081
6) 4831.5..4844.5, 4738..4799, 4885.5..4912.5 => 0.101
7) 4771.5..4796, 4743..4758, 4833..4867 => 0.006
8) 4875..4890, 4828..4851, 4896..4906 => 0.185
